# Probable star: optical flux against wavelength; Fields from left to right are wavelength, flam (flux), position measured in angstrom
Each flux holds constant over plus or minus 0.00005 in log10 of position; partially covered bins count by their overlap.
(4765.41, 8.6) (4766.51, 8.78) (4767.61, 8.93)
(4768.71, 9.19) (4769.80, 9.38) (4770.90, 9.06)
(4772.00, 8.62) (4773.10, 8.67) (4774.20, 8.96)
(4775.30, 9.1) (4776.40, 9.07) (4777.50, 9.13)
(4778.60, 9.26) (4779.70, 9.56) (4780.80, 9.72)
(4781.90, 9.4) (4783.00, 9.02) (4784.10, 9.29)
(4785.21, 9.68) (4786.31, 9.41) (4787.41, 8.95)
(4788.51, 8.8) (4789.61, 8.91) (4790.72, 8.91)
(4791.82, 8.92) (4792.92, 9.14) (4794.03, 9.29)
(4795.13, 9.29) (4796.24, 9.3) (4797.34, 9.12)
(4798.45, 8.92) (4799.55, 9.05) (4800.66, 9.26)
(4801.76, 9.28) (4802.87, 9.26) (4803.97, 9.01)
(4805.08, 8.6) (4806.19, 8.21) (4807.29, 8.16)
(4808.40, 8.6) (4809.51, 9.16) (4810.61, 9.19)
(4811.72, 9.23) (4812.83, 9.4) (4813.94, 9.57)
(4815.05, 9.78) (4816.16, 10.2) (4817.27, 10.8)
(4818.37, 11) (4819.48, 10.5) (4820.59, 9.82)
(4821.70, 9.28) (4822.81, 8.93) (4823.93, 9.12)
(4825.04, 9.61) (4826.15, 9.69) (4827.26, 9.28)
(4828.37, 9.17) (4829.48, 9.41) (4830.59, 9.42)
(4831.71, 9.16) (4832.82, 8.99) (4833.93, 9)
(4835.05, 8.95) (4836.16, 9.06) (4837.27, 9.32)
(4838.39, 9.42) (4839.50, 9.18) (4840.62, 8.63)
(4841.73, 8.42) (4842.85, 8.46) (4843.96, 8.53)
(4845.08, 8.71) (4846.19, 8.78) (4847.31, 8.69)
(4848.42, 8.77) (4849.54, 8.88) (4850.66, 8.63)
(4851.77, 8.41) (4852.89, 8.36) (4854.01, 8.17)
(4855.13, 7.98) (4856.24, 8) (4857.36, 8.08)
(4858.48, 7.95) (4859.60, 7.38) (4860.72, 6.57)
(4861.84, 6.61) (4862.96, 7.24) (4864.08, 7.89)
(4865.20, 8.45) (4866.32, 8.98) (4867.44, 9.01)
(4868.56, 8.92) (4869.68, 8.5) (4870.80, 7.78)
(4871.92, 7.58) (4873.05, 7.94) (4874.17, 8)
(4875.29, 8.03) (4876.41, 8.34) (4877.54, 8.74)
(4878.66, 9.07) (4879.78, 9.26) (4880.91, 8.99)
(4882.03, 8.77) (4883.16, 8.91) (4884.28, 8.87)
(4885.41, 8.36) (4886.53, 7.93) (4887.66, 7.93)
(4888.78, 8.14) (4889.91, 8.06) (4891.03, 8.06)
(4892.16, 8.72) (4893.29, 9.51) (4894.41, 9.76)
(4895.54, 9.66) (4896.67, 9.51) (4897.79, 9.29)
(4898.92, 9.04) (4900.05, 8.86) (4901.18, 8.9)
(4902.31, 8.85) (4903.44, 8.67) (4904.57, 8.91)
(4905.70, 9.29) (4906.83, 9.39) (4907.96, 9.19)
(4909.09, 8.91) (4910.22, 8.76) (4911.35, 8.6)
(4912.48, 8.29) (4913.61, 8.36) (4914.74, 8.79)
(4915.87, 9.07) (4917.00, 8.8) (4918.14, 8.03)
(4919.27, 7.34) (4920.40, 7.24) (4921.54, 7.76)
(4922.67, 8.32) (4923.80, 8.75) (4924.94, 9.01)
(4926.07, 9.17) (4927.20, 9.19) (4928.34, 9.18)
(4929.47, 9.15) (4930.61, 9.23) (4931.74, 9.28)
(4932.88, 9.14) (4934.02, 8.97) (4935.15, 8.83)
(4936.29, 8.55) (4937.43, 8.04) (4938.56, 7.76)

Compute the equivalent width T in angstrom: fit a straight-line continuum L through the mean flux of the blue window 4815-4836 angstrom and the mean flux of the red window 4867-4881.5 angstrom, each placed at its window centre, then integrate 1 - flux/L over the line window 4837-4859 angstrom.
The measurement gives 1.2 angstrom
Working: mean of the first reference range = 9.57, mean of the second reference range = 8.47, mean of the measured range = 8.56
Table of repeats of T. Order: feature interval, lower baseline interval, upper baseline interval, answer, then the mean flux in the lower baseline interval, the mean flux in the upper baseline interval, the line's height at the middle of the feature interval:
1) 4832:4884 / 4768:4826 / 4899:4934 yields 3.2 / 9.25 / 8.75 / 9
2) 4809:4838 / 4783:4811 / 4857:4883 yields -2.6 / 9.03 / 8.19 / 8.72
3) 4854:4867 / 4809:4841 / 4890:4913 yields 2.1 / 9.46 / 8.99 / 9.24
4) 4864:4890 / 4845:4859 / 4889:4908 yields 0.8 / 8.41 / 9.02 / 8.74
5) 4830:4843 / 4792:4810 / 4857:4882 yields -0.7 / 8.97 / 8.16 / 8.55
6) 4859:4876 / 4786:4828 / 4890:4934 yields 2.1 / 9.29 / 8.83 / 9.03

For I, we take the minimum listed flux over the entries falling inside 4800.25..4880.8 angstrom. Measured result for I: 6.57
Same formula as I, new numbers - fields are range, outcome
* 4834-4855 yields 8.17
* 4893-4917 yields 8.29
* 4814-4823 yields 8.93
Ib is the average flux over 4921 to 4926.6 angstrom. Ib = 8.61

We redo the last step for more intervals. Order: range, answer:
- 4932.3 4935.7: 8.98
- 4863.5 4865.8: 8.18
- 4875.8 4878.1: 8.52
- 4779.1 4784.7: 9.39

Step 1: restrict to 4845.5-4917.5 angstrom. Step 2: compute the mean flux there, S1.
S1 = 8.54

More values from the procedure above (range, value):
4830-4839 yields 9.16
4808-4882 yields 8.8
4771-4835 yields 9.25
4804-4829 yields 9.41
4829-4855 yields 8.82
